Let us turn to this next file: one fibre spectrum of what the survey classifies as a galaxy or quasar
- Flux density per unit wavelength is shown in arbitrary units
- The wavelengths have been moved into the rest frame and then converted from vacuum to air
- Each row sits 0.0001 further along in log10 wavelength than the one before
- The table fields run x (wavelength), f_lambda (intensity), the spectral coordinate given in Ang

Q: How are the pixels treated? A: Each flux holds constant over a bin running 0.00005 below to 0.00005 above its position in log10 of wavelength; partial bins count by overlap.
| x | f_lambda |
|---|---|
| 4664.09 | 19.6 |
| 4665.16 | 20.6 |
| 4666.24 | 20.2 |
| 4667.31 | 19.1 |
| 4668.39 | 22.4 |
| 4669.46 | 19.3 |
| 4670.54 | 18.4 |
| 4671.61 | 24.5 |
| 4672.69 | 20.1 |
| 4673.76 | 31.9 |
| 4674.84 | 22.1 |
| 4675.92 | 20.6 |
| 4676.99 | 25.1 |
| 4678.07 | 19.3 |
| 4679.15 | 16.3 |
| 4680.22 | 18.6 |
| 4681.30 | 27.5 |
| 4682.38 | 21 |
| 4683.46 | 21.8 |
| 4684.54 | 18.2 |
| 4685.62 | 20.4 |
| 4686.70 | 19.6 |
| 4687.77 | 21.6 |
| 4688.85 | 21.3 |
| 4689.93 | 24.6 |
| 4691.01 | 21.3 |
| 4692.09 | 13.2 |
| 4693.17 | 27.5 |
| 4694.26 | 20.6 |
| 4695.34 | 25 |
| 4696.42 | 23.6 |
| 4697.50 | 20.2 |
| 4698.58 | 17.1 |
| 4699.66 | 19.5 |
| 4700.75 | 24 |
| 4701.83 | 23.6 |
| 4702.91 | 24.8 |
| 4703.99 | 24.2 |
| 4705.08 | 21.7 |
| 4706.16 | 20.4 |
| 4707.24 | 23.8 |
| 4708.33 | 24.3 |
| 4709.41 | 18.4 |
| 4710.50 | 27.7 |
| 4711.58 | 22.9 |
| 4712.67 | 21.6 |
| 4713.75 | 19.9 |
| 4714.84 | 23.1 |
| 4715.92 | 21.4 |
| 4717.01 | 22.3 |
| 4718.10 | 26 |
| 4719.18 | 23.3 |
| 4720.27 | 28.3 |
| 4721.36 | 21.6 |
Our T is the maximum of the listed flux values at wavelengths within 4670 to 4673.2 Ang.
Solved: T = 24.5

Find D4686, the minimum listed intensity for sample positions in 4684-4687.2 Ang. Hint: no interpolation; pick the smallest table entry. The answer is 18.2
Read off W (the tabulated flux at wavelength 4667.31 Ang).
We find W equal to 19.1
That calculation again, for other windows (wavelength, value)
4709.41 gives 18.4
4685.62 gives 20.4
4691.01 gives 21.3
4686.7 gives 19.6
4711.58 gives 22.9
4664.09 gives 19.6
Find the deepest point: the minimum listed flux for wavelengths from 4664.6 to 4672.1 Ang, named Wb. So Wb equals 18.4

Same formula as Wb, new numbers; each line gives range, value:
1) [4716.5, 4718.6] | 22.3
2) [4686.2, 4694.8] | 13.2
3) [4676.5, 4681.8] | 16.3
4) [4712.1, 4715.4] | 19.9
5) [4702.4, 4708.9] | 20.4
